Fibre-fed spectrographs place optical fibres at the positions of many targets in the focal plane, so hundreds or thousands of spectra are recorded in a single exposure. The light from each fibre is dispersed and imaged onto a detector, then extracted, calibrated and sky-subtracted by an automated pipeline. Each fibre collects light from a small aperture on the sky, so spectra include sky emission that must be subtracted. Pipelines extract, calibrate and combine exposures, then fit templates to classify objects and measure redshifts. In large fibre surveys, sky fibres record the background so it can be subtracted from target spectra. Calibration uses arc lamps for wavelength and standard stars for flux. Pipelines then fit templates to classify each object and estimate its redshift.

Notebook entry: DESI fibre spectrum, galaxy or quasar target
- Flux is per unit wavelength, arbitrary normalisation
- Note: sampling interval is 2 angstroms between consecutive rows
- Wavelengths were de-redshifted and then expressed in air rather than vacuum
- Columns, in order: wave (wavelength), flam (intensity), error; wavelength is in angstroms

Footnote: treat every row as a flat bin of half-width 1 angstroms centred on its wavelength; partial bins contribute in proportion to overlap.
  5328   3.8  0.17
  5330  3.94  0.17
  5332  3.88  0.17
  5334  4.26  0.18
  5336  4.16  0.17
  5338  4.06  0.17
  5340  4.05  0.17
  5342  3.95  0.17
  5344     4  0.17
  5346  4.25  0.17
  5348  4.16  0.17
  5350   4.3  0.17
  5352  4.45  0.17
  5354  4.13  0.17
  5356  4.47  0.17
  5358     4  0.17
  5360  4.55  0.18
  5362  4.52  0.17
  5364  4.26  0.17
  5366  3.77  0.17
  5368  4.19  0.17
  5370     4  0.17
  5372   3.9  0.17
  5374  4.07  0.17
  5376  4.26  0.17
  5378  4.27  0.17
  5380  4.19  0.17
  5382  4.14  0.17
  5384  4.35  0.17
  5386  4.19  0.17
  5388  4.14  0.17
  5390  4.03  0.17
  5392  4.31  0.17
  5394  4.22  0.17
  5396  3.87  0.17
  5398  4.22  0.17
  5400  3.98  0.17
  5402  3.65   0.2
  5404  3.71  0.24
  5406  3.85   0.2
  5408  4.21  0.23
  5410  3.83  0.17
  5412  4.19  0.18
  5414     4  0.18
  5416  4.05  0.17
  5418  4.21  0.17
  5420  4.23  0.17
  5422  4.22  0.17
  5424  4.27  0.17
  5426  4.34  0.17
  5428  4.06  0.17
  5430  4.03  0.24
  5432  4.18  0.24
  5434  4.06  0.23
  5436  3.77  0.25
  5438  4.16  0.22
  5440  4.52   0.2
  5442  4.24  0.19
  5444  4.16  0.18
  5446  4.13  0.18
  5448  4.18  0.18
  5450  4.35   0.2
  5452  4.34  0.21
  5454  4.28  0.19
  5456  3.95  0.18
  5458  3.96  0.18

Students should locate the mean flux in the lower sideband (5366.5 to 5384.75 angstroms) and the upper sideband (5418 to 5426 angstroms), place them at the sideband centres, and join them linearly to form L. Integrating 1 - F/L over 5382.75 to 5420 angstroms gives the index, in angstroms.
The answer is 1.2 angstroms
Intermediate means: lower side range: 4.14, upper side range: 4.25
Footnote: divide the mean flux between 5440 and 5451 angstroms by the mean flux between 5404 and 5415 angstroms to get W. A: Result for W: 1.06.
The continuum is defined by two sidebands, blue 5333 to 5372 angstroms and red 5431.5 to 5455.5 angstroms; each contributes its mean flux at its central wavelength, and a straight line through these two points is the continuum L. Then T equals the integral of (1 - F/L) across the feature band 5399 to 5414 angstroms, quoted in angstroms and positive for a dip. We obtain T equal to 0.9 angstroms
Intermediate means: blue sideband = 4.18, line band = 3.92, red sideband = 4.19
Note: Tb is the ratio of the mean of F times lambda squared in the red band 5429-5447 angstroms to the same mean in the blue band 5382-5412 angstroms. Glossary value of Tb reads 1.0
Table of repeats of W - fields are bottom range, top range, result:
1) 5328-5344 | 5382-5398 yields 1.03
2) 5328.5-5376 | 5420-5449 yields 1.01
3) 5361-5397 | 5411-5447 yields 1.00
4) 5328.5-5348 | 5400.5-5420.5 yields 0.98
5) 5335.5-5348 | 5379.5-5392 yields 1.02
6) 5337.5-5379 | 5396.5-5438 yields 0.97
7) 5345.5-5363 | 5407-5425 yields 0.96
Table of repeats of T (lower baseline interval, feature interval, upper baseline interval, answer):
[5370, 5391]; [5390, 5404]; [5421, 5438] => 0.4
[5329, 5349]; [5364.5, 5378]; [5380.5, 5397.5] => 0.2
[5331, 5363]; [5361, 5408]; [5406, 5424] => 0.7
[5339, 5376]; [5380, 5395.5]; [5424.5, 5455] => 0.0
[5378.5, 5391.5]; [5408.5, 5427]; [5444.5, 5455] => 0.3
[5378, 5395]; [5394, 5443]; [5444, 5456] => 1.5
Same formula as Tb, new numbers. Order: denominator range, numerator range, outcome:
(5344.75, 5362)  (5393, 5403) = 0.94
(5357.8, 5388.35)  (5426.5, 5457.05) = 1.02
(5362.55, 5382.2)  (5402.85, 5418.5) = 0.99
